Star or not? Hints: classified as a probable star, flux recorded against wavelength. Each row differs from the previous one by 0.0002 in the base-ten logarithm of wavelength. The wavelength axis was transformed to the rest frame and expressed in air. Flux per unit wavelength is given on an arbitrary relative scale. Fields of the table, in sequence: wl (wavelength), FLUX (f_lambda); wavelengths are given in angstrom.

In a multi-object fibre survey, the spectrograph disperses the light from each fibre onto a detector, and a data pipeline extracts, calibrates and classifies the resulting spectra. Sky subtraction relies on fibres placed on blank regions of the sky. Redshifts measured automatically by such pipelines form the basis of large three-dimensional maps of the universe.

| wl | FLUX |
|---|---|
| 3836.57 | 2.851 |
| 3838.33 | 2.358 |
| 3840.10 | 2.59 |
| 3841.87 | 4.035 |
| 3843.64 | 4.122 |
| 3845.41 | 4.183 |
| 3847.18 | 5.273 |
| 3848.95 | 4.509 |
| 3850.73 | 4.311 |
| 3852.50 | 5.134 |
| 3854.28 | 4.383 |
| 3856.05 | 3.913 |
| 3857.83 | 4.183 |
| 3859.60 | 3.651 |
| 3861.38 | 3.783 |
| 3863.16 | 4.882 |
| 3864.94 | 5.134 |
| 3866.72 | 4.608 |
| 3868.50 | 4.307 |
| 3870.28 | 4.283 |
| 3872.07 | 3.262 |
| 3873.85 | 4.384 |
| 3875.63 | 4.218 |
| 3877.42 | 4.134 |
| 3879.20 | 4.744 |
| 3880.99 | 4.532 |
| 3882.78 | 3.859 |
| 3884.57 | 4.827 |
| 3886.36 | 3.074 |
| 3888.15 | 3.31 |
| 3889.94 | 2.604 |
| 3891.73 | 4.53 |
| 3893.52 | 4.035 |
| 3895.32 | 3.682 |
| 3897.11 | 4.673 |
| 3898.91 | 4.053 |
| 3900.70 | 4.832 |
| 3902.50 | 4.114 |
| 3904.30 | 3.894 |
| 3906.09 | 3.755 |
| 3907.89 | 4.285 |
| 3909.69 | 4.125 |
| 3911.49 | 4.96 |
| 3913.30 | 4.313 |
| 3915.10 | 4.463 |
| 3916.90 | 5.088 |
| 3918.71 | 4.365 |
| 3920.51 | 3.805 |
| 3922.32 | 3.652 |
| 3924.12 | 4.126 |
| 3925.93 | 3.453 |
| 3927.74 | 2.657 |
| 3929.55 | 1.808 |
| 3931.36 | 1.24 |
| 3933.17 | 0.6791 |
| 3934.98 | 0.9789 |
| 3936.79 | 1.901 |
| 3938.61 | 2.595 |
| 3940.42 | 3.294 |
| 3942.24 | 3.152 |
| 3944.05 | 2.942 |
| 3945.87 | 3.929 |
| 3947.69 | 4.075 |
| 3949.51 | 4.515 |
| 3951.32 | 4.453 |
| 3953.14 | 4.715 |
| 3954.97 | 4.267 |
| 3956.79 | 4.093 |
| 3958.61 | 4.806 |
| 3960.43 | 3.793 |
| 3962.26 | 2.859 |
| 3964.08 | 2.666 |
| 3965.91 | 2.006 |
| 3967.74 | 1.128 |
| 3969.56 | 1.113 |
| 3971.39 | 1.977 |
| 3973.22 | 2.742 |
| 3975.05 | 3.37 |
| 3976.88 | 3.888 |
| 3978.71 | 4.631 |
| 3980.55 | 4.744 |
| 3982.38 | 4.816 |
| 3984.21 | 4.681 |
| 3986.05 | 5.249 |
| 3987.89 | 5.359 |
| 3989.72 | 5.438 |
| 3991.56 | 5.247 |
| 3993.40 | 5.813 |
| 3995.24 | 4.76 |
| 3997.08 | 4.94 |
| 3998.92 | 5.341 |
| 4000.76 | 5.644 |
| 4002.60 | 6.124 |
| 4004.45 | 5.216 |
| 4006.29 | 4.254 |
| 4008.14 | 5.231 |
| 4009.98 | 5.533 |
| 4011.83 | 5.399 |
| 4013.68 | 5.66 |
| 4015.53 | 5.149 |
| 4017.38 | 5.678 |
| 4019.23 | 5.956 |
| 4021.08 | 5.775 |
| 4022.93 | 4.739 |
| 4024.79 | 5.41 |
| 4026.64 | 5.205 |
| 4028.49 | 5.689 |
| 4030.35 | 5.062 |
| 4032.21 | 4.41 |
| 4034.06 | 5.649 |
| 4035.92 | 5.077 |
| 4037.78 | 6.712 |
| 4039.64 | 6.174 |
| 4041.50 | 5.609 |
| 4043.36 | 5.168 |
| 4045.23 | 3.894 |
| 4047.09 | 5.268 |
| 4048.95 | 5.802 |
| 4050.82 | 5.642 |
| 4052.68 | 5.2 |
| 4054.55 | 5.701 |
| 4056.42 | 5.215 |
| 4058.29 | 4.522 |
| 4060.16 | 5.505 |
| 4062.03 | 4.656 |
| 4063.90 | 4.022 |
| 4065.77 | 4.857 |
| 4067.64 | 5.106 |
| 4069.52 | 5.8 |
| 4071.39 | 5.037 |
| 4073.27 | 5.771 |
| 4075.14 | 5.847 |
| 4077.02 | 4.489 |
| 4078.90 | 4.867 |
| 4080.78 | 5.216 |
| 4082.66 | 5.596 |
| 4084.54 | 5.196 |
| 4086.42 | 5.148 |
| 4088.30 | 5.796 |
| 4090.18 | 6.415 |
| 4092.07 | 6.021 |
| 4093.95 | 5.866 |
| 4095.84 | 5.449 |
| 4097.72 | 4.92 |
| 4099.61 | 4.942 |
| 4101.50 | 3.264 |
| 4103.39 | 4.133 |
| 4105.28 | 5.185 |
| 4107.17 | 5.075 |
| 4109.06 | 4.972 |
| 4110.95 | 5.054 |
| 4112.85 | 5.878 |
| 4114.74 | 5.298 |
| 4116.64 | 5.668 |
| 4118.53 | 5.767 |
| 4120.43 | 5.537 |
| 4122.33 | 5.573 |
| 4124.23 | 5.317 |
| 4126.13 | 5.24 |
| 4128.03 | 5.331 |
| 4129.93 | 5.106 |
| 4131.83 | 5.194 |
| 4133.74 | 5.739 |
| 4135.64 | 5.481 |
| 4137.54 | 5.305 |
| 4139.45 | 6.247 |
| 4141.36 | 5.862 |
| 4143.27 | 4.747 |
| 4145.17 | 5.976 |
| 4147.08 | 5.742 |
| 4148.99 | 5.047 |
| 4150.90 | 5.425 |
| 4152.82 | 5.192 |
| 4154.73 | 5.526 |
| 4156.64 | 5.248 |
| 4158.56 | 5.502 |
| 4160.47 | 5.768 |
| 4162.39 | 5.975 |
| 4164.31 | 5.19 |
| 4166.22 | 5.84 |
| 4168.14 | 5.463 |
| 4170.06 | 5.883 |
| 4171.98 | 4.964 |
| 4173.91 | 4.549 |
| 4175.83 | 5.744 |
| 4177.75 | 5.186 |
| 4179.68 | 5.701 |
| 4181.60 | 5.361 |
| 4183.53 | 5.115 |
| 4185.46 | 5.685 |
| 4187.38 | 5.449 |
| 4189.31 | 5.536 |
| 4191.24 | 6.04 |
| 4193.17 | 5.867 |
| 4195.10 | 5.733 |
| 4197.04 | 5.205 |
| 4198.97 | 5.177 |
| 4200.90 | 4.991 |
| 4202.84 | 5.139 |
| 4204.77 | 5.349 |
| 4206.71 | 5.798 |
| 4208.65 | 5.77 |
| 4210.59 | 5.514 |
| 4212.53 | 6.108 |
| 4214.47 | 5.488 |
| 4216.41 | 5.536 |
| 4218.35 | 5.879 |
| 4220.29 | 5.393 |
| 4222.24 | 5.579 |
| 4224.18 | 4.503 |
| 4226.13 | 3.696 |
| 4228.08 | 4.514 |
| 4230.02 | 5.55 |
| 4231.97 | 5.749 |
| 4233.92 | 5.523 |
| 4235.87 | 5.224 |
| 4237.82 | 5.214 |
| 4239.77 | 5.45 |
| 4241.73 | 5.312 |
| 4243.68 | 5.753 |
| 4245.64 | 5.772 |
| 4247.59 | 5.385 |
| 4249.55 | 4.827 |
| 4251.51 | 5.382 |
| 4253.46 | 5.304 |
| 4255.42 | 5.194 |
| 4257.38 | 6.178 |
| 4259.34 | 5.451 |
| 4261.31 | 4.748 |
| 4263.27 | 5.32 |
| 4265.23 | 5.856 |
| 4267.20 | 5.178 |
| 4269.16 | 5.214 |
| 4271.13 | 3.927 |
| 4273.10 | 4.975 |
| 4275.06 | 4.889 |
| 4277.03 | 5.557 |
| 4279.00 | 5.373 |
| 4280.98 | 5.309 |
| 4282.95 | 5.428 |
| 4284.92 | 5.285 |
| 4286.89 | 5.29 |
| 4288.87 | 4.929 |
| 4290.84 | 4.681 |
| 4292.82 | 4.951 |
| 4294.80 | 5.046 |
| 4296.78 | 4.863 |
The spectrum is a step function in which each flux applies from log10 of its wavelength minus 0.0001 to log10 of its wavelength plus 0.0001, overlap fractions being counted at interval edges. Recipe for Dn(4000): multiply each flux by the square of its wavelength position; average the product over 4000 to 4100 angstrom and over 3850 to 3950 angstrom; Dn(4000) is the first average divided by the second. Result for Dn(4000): 1.52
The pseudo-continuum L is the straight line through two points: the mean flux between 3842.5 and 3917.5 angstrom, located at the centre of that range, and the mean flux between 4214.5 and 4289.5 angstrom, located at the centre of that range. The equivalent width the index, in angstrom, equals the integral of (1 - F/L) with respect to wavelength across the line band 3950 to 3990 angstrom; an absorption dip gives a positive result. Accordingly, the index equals 6.6 angstrom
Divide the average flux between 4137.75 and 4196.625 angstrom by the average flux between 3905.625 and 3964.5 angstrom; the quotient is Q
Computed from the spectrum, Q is 1.57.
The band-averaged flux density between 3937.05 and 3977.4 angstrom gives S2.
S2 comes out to 3.26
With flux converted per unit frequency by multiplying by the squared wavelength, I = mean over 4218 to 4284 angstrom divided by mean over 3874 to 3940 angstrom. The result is 1.70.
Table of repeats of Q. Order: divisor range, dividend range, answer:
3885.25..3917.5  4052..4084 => 1.25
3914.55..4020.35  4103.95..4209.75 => 1.36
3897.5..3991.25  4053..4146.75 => 1.46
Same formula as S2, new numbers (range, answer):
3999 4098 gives 5.35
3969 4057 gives 5.05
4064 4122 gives 5.26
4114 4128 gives 5.48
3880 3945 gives 3.54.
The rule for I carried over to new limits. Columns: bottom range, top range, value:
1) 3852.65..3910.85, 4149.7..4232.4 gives 1.52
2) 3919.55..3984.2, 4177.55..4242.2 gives 1.92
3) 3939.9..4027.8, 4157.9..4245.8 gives 1.36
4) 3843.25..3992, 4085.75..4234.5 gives 1.58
